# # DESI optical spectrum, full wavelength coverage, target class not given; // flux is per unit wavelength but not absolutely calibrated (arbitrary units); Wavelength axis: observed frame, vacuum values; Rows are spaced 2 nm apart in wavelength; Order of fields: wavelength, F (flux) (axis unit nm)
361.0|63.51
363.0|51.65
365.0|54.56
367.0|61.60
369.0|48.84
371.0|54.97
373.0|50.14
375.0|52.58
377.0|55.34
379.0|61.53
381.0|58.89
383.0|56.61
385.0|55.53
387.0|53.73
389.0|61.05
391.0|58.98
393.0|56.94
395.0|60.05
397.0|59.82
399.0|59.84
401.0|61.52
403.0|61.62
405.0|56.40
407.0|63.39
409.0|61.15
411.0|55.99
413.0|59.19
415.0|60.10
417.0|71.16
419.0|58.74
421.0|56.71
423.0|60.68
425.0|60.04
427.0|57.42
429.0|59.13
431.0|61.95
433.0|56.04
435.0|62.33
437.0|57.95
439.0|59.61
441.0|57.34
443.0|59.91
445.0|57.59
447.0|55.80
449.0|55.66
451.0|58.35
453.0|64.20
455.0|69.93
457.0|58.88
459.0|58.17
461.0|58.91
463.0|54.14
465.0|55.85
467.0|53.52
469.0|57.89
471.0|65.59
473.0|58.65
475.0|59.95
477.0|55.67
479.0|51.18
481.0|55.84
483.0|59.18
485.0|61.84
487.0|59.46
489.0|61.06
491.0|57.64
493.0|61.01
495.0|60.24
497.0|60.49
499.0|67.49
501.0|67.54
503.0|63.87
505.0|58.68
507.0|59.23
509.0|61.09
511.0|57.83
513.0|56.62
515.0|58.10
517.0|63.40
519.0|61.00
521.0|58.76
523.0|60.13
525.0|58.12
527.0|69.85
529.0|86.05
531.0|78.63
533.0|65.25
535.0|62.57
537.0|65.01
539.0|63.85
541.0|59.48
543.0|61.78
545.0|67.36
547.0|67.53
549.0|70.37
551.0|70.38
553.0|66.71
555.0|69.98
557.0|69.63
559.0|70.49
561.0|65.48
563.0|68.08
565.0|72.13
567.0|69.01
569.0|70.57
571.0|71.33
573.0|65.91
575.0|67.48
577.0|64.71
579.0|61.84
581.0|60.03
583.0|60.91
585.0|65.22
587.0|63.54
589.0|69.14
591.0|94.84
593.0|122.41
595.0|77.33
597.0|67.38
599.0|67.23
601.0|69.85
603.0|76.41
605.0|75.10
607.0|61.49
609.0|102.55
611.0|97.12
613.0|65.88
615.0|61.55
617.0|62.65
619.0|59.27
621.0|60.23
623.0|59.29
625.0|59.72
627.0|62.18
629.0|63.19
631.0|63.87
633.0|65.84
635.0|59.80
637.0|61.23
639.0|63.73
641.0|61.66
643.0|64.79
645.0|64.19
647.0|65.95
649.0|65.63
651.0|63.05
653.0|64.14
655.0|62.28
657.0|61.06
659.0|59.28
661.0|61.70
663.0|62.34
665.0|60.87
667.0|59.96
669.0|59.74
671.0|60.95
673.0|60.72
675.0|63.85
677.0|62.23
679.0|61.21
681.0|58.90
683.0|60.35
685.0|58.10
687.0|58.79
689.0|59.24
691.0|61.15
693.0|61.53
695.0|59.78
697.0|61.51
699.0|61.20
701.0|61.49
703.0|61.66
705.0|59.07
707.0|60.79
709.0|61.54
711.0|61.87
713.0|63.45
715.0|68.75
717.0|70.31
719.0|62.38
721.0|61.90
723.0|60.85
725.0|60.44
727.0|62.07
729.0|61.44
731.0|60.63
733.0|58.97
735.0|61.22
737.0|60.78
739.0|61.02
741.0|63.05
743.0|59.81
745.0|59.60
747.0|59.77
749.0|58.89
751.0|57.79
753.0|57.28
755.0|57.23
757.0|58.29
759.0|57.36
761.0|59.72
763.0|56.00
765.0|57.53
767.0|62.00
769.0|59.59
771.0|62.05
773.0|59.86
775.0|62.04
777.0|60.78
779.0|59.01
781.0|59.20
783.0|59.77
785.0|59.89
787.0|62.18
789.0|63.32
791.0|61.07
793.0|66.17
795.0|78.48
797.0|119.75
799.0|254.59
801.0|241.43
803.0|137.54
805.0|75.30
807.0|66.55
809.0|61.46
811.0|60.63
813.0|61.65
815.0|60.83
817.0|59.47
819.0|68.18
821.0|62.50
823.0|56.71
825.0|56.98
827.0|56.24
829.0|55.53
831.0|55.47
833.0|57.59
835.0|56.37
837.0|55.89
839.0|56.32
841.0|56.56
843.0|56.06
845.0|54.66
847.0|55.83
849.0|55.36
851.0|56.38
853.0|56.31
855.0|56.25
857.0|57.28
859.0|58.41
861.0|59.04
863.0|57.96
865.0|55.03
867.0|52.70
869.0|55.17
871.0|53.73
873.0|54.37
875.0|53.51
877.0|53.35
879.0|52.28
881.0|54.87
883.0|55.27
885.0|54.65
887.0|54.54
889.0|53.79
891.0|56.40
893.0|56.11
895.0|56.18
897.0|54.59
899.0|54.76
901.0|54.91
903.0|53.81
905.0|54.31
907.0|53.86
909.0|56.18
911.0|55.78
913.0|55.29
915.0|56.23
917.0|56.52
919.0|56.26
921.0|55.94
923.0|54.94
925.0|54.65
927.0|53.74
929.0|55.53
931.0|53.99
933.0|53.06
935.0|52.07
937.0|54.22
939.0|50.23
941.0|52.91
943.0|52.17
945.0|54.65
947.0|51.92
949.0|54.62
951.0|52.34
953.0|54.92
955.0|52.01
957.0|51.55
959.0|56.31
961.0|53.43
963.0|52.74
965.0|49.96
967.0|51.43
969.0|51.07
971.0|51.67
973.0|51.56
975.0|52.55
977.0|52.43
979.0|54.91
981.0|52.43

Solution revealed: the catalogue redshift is 0.218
